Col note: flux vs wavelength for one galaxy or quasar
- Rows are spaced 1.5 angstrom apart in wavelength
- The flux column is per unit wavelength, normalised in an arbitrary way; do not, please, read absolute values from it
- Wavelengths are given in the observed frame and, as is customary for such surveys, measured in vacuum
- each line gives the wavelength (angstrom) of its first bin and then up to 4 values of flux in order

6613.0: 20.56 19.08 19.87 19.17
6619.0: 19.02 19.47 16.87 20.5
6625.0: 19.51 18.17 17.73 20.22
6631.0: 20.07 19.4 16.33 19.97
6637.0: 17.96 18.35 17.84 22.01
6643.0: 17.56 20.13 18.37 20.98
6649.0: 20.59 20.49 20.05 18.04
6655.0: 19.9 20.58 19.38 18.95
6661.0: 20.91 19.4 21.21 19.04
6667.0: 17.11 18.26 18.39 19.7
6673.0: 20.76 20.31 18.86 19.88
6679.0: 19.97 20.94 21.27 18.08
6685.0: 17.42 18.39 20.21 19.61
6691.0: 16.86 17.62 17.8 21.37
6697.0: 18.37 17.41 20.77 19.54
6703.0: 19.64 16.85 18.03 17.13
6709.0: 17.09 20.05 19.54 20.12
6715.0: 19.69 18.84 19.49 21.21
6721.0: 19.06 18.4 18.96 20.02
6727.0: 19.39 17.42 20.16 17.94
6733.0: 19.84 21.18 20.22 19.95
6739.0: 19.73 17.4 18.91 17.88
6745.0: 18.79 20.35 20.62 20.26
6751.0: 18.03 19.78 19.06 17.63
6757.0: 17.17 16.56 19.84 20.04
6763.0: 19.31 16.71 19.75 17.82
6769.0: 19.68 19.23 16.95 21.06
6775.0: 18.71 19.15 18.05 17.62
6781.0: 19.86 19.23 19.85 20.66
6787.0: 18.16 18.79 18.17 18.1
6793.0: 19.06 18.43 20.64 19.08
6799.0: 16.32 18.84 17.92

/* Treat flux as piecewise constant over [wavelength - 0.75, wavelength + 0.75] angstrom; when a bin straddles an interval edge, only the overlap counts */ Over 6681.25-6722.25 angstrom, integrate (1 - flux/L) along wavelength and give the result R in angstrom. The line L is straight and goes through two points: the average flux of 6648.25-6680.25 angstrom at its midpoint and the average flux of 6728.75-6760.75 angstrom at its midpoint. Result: 0.9 angstrom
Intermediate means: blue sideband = 19.6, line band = 18.9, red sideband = 19.1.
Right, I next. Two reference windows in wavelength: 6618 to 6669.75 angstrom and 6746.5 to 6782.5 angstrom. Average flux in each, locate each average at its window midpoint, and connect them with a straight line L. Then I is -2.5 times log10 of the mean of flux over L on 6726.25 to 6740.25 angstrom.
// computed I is -0.03 mag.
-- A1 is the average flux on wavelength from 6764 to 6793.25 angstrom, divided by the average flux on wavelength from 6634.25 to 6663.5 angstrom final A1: 0.97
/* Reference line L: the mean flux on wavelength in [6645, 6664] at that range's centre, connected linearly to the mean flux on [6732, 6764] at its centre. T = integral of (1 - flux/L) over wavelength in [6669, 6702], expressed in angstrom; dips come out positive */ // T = 0.6 angstrom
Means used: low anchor 19.9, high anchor 19.1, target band 19.2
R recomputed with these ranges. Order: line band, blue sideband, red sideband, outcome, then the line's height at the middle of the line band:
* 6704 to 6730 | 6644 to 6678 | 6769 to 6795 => 0.5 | 19.3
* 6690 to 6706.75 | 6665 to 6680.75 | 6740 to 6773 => 0.5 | 19.2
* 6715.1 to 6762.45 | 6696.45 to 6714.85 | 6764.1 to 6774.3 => -1.0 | 18.8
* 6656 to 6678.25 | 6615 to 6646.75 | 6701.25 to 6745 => -0.6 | 19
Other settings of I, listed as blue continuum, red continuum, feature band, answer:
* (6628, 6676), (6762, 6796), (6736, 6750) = -0.02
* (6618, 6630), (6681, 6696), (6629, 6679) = -0.03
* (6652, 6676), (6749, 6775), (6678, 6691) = 0.00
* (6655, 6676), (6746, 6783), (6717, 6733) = 0.00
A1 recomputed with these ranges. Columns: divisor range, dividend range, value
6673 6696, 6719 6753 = 1.00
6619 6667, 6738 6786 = 0.98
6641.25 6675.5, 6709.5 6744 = 0.99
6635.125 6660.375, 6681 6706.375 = 0.97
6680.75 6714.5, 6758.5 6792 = 1.00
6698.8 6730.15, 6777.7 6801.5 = 0.99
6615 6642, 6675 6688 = 1.02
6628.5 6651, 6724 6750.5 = 1.00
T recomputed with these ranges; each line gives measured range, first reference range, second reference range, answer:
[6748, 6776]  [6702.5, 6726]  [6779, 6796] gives 0.28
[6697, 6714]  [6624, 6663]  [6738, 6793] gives 0.35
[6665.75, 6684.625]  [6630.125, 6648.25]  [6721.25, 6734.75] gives -0.28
